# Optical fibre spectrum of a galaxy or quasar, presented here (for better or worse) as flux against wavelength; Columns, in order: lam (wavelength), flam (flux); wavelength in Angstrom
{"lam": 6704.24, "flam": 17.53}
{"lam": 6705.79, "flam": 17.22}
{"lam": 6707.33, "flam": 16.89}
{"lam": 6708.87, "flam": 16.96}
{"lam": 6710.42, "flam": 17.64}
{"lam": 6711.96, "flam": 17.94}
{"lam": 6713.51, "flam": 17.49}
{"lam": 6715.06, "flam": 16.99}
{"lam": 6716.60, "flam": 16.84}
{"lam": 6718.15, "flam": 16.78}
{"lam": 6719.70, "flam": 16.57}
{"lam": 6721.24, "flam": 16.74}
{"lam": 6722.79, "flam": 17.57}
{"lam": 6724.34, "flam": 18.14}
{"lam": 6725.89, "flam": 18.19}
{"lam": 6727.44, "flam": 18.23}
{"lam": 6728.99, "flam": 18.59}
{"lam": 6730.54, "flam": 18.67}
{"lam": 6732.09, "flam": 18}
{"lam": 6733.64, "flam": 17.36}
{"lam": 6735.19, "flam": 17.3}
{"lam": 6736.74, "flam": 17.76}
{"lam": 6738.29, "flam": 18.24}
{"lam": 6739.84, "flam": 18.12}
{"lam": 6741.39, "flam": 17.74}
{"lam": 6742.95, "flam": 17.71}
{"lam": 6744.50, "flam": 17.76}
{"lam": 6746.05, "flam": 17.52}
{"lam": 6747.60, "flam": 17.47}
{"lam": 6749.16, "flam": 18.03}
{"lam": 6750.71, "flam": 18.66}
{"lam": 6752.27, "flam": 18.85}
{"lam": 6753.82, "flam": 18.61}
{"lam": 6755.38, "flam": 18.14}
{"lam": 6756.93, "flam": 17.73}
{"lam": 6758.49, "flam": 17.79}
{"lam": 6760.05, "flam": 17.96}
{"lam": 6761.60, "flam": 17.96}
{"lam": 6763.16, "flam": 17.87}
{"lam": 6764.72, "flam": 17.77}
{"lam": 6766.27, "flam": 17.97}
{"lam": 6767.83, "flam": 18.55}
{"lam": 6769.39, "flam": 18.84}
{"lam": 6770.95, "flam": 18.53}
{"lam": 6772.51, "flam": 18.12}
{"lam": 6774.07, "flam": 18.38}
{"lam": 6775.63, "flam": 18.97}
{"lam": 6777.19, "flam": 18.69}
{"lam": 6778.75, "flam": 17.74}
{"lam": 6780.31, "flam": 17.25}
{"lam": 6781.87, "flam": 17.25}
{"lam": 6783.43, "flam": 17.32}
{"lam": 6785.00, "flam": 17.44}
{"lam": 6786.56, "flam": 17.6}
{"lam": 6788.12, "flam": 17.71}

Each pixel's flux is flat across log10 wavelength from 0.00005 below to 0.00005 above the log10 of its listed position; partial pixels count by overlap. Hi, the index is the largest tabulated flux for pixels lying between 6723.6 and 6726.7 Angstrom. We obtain 18.19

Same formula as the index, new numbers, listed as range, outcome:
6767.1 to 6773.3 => 18.84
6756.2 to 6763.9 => 17.96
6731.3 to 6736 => 18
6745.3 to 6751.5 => 18.66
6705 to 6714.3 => 17.94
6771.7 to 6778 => 18.97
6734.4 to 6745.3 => 18.24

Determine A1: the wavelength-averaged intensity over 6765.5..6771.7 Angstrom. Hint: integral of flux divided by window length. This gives 18.5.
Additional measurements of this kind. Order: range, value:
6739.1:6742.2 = 17.9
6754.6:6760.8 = 17.9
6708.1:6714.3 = 17.5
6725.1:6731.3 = 18.4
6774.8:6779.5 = 18.5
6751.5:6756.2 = 18.5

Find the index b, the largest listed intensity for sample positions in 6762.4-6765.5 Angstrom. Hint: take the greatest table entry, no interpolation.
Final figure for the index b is 17.87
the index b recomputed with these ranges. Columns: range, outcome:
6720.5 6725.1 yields 18.14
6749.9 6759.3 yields 18.85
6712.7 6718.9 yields 17.49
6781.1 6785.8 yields 17.44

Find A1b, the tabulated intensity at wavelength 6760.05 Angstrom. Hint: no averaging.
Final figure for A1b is 17.96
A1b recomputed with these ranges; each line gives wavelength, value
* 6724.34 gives 18.14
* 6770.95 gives 18.53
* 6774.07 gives 18.38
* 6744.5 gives 17.76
